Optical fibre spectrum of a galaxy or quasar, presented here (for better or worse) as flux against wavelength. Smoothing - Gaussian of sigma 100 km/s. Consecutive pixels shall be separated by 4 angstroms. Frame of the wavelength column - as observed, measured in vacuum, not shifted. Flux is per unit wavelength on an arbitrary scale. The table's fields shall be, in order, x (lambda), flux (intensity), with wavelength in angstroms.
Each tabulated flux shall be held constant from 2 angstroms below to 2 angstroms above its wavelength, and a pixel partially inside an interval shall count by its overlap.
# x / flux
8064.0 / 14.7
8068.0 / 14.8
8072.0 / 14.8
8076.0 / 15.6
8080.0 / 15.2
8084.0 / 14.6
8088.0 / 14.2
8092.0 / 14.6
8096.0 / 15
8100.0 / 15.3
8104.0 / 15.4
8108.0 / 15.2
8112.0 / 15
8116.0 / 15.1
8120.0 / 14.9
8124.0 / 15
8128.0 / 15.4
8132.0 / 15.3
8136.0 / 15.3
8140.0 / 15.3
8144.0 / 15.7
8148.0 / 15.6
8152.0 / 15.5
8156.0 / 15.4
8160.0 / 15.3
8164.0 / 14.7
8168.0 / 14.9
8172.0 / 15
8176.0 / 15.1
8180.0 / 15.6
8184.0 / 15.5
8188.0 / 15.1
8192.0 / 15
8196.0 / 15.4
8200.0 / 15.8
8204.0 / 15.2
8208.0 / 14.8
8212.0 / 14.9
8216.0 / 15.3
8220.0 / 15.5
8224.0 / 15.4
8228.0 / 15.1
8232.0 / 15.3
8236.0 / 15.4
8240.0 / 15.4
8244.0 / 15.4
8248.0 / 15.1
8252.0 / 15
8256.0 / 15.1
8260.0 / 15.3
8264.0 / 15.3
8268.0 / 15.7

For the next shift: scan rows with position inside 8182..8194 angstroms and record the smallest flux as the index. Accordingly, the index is 15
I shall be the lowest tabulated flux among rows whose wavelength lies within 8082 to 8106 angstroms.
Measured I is 14.2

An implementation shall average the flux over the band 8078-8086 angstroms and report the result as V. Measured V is 14.9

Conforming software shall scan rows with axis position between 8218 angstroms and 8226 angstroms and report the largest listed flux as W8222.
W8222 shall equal 15.5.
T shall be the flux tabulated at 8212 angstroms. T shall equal 14.9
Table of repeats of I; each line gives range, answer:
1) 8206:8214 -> 14.8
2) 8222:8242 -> 15.1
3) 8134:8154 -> 15.3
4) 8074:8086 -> 14.6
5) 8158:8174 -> 14.7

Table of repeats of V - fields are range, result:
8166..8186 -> 15.2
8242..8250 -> 15.2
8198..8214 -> 15.2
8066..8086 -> 15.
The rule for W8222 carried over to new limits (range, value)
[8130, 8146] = 15.7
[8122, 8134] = 15.4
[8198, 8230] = 15.8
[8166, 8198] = 15.6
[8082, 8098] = 15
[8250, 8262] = 15.3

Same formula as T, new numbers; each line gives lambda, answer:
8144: 15.7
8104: 15.4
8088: 14.2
